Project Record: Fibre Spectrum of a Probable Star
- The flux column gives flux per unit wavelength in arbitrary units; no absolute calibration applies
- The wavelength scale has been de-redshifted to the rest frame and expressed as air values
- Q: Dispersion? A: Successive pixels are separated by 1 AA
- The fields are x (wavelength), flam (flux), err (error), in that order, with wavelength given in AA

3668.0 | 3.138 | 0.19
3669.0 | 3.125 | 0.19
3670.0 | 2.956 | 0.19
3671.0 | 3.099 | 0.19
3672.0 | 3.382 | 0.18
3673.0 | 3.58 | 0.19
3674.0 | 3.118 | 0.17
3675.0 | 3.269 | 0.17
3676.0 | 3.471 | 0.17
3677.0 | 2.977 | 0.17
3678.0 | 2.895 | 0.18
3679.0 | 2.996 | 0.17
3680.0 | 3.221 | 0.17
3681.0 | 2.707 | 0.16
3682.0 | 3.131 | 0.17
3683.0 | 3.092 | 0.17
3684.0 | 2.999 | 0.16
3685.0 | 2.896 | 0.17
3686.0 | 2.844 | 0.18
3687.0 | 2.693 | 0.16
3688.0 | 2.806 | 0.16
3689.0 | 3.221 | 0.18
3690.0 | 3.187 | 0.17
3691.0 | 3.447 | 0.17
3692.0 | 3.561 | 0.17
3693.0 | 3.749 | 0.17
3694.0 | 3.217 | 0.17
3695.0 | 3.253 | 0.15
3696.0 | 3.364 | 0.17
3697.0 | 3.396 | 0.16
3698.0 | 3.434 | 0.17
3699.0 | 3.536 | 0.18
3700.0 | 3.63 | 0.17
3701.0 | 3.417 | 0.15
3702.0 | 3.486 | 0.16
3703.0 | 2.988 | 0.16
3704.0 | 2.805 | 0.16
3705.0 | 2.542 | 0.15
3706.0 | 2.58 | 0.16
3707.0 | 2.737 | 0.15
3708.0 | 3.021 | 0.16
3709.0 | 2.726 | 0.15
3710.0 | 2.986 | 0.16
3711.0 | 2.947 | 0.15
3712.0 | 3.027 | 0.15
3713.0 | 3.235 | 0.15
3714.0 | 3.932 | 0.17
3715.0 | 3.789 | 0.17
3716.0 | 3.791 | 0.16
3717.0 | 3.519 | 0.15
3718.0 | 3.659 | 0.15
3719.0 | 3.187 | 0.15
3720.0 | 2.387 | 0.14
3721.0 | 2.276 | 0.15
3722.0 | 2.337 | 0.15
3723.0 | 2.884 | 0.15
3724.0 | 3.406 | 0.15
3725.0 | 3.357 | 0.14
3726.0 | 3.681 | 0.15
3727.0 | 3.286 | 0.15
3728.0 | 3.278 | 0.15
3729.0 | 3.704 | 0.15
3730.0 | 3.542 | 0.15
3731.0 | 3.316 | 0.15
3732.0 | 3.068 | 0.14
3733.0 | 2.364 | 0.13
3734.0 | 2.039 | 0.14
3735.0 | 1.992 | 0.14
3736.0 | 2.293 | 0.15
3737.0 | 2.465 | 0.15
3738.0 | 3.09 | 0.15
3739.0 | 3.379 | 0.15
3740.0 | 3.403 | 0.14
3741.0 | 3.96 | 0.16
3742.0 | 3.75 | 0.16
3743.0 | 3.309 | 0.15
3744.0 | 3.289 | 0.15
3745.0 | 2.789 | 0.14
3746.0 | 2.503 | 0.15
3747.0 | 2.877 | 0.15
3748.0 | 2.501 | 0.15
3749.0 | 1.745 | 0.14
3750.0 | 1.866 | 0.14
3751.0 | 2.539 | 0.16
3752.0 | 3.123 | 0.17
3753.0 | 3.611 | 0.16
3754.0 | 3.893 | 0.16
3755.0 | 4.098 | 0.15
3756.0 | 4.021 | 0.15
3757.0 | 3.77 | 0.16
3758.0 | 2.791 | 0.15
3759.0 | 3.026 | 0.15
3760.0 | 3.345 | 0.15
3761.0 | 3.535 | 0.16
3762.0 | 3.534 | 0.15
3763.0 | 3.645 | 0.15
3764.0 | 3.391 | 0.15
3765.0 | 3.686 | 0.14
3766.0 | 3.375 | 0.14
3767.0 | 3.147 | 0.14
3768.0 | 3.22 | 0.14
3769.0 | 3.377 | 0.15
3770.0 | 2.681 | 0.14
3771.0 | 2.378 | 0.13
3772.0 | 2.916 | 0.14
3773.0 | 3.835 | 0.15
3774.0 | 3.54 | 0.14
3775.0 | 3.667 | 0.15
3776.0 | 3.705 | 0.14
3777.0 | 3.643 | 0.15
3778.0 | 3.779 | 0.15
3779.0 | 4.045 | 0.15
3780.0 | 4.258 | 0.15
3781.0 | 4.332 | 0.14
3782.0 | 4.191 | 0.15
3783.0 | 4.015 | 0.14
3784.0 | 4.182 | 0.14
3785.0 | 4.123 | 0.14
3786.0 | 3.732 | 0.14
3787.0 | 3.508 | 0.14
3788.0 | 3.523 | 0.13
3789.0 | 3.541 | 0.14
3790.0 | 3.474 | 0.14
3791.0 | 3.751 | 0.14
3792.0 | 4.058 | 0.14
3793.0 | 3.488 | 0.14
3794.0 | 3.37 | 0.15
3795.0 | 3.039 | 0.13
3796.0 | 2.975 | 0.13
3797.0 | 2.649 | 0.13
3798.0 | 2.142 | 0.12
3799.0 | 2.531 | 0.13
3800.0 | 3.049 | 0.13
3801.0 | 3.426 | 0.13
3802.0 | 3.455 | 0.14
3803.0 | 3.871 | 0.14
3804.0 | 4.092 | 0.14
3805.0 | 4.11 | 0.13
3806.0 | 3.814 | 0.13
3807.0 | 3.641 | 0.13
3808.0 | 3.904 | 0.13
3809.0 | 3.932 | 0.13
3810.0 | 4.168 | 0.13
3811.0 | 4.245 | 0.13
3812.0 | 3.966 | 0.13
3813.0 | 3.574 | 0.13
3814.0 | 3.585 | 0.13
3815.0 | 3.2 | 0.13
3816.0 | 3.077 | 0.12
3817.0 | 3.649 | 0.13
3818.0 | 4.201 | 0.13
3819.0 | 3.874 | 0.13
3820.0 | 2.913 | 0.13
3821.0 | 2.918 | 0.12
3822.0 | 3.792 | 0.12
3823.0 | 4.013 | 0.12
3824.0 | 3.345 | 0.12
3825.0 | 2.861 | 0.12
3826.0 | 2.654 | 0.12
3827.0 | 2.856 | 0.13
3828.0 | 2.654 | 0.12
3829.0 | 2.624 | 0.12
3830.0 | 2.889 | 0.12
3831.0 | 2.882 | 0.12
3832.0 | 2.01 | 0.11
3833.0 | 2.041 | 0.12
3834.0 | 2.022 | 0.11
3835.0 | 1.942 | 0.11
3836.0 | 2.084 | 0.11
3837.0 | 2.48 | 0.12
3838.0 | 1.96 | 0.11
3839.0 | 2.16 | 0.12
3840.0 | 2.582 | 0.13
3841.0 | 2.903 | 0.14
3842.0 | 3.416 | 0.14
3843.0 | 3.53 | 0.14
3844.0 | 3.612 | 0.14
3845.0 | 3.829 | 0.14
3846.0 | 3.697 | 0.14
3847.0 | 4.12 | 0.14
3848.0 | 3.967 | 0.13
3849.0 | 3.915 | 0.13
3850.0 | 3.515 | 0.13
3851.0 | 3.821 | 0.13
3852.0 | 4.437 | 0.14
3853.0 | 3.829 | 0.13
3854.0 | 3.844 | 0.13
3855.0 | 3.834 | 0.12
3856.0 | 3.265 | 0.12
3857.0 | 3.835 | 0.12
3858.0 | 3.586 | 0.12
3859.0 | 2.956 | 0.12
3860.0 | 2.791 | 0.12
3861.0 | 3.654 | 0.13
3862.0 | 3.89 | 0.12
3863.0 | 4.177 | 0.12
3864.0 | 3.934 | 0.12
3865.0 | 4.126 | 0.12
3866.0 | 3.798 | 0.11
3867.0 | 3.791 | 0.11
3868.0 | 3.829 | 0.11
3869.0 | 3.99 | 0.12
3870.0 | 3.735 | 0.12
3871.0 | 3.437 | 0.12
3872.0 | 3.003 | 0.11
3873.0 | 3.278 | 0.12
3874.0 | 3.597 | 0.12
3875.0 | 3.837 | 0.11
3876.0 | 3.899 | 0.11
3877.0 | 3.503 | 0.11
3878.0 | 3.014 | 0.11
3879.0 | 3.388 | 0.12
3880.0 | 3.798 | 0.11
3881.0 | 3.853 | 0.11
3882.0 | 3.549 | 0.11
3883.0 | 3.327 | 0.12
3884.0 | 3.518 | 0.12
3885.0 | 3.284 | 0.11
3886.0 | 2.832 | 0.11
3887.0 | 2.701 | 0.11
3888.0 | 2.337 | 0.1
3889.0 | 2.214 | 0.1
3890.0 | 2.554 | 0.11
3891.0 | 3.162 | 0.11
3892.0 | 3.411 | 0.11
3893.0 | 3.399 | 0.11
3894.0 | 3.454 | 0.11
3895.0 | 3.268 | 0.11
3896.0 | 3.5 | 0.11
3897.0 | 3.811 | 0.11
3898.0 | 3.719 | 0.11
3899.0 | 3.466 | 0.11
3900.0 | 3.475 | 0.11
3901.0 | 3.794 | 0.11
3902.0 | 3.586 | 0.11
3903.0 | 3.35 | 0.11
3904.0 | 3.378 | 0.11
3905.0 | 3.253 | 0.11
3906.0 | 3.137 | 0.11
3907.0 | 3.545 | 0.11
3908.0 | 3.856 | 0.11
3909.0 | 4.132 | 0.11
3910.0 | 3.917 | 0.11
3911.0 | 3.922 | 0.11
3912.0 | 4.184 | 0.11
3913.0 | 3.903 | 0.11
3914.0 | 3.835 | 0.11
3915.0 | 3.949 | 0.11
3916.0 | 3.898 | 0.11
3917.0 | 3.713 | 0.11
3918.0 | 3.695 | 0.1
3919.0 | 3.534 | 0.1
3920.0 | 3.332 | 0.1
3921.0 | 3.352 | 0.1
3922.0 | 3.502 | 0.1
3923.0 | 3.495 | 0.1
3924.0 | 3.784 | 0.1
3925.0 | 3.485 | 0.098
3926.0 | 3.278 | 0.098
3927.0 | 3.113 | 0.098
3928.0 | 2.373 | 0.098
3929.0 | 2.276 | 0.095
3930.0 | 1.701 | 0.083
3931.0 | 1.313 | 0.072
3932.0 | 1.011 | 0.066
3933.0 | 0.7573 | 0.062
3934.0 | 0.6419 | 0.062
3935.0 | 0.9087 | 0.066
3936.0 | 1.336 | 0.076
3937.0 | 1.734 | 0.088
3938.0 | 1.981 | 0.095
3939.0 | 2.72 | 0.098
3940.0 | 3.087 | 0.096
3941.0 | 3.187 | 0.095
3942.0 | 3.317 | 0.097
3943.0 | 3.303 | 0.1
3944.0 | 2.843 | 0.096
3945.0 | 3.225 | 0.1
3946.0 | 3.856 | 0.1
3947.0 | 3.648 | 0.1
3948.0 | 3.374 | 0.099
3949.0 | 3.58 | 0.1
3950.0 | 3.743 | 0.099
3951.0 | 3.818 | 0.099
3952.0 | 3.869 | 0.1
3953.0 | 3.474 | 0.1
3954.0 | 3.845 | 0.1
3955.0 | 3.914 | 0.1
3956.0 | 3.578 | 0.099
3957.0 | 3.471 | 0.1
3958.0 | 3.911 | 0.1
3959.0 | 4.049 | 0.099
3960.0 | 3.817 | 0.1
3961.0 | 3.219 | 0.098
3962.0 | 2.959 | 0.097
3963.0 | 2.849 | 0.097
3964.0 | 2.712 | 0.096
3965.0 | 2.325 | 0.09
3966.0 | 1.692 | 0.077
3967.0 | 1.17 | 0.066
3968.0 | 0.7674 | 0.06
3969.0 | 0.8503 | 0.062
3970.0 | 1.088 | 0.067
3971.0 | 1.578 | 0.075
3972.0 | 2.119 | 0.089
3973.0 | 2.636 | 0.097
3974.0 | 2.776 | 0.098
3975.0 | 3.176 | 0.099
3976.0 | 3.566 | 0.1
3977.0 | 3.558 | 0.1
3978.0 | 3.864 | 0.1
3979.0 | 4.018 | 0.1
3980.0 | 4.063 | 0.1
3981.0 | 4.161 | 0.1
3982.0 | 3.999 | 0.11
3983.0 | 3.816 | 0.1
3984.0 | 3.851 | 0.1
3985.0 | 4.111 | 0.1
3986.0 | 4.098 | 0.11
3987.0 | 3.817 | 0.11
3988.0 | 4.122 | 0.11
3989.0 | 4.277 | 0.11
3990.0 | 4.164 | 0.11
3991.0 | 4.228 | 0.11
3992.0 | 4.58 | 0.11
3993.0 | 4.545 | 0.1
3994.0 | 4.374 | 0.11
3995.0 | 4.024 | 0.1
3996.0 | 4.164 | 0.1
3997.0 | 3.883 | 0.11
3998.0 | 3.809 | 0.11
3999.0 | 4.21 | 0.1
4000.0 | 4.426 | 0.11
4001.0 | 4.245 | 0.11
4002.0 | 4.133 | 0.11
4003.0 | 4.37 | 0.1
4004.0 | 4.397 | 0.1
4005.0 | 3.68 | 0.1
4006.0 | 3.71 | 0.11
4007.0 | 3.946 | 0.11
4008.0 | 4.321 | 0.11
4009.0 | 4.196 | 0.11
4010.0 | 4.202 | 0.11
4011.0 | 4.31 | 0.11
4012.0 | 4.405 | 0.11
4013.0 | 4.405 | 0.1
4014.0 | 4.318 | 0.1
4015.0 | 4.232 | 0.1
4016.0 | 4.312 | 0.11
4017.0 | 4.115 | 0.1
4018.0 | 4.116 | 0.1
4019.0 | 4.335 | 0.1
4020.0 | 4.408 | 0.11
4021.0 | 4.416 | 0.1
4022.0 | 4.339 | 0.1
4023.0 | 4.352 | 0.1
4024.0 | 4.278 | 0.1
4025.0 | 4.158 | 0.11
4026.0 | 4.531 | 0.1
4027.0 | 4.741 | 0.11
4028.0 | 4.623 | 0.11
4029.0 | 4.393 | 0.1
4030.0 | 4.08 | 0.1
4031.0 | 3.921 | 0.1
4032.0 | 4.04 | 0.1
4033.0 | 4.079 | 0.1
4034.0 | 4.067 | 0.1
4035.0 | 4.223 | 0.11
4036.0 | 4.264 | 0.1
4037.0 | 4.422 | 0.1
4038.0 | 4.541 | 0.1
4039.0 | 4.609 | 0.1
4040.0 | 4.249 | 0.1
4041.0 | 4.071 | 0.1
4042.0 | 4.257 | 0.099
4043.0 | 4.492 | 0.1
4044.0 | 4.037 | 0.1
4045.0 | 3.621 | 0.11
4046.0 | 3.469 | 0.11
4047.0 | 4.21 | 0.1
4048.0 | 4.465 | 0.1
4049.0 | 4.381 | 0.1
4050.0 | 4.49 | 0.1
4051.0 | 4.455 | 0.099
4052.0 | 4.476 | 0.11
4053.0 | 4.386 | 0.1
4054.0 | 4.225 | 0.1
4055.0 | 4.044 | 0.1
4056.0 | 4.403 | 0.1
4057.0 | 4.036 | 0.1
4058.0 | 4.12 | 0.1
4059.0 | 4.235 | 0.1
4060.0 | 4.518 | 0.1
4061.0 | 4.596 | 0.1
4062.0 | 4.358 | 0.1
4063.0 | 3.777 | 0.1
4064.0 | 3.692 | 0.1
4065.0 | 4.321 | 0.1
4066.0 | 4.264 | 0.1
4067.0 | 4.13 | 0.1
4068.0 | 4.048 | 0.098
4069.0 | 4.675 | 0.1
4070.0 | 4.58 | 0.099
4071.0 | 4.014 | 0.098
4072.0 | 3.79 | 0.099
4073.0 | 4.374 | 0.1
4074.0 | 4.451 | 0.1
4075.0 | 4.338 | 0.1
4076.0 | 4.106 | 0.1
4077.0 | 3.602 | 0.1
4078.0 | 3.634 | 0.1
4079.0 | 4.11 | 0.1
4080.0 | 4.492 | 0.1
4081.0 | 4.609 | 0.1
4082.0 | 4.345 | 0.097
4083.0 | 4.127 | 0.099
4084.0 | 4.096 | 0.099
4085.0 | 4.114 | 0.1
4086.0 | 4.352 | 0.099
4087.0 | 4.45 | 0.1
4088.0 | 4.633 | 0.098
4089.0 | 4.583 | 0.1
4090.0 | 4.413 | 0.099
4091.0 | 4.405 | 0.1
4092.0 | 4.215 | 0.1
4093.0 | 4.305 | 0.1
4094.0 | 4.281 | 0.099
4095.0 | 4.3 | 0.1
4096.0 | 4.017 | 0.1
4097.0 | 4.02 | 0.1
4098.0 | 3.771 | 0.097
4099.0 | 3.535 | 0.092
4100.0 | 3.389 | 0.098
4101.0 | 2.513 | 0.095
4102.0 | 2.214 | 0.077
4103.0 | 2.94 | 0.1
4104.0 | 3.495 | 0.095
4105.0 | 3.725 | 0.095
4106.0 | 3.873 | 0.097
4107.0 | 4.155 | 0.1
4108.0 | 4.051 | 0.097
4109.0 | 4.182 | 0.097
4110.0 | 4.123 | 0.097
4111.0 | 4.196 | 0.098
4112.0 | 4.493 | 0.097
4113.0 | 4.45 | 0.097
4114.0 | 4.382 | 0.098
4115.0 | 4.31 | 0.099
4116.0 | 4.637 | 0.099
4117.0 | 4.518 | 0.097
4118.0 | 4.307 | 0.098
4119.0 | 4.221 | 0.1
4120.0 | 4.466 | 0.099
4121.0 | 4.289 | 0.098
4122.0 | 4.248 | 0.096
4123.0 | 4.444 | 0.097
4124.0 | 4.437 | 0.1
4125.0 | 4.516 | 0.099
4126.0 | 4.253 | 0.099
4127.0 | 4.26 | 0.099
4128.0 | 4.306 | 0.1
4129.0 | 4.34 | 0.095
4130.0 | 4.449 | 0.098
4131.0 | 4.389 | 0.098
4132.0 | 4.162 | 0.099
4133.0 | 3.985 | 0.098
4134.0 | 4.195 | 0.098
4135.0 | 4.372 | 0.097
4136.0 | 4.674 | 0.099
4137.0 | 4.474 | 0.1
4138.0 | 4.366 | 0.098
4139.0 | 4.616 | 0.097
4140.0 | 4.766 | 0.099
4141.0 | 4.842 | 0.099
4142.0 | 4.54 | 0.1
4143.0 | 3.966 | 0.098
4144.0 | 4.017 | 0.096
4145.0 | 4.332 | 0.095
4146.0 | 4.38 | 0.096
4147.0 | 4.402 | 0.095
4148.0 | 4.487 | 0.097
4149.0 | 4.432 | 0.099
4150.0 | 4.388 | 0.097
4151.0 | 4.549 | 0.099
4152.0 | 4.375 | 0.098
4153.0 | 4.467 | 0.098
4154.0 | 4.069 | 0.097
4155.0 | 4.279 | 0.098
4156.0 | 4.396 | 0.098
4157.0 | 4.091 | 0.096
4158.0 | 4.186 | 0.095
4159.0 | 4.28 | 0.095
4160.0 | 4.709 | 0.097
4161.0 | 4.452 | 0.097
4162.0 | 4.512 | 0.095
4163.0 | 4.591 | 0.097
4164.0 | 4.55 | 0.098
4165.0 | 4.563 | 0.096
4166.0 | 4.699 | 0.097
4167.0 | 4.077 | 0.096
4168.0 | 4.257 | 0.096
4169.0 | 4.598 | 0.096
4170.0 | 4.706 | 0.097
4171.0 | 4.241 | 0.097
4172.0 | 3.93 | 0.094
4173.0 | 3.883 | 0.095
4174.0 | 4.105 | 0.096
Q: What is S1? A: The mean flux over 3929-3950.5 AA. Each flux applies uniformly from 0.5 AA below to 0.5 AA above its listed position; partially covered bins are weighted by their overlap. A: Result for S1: 2.44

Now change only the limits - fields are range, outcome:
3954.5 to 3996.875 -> 3.34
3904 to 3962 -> 3.17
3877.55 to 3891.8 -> 3.12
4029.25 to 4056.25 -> 4.22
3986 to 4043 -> 4.24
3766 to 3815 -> 3.57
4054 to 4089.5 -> 4.23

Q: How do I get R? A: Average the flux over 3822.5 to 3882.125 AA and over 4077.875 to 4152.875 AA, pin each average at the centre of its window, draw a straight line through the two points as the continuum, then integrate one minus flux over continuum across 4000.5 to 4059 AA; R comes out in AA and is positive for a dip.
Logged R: -4.75 AA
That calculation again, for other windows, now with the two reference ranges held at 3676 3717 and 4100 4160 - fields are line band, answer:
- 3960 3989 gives 6.39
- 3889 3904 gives 1.11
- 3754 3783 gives -1.79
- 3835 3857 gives 1.14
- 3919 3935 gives 5.35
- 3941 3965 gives 2.07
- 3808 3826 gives -0.68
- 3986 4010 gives -1.58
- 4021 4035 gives -1.08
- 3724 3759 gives 2.05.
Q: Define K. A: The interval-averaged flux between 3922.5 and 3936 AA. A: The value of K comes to 2.13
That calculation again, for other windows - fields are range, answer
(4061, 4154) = 4.2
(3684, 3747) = 3.12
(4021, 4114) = 4.16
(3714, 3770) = 3.15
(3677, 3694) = 3.09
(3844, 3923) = 3.57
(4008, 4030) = 4.34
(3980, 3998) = 4.12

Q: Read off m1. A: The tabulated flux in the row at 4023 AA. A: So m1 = 4.352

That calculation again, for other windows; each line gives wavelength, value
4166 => 4.699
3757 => 3.77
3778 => 3.779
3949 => 3.58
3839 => 2.16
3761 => 3.535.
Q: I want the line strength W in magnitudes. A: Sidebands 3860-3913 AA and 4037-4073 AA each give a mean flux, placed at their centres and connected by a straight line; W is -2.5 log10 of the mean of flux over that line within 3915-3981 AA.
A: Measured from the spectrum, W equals 0.29 mag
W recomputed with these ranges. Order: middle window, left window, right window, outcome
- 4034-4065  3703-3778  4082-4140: -0.064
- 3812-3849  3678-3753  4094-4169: 0.103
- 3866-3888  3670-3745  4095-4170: 0.033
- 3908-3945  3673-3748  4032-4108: 0.260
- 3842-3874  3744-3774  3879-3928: -0.105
